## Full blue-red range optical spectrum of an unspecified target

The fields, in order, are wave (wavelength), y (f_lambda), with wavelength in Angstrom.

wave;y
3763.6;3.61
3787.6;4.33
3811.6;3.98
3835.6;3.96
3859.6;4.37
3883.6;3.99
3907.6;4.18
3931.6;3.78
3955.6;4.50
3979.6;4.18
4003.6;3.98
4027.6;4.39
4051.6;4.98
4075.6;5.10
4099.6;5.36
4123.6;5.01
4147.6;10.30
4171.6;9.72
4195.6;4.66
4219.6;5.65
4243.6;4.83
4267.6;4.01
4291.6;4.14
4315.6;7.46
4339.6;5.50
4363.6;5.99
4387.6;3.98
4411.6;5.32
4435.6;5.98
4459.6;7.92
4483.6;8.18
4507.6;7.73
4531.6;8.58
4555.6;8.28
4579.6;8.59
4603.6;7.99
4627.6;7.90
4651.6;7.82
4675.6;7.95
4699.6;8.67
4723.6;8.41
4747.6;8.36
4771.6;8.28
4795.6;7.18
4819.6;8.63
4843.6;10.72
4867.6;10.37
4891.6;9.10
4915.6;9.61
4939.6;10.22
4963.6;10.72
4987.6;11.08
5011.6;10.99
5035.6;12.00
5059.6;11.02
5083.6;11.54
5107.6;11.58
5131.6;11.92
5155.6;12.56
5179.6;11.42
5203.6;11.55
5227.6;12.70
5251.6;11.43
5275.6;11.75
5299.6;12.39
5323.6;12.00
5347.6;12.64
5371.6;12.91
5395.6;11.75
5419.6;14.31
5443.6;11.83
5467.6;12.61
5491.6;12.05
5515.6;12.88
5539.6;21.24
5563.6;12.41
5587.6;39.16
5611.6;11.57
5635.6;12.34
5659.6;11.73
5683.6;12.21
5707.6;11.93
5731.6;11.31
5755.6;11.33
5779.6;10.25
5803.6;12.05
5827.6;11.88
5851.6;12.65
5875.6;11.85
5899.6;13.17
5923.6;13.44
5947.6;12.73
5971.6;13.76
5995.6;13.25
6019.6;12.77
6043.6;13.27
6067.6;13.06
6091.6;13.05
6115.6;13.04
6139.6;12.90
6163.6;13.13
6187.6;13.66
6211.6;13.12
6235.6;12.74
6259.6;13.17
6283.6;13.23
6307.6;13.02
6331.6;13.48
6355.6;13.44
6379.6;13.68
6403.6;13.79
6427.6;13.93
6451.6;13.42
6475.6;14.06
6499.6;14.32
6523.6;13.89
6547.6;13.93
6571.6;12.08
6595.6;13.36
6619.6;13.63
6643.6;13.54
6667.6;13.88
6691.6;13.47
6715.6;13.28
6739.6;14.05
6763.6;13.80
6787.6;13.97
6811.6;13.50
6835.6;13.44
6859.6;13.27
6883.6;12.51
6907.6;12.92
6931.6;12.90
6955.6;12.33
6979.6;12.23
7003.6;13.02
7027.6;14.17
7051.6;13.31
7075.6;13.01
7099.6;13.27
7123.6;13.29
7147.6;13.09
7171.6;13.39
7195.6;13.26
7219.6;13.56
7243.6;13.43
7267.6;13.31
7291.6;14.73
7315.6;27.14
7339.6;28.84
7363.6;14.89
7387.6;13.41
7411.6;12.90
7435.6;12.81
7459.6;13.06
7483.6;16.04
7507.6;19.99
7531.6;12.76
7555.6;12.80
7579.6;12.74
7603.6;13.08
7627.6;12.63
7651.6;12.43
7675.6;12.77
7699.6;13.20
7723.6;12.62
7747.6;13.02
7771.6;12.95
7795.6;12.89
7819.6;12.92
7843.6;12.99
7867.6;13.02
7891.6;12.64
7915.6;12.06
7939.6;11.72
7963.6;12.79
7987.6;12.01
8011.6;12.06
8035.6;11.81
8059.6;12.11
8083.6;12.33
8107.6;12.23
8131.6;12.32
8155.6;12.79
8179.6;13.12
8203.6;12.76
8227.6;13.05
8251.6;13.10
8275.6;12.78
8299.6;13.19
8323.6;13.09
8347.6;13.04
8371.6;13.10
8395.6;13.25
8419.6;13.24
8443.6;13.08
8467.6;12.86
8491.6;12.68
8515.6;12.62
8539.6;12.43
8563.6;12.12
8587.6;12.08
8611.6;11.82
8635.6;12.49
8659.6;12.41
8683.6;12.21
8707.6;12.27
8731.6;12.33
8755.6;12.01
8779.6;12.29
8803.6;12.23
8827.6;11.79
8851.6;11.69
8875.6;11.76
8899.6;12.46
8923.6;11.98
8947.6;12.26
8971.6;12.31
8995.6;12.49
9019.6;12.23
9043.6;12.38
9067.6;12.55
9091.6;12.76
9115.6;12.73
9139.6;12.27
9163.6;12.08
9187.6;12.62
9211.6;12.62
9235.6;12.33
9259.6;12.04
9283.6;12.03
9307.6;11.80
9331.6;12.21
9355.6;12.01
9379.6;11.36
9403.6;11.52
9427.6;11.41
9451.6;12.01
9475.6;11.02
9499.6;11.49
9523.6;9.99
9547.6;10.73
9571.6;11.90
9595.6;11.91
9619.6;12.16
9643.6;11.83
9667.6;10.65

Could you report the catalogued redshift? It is 0.116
